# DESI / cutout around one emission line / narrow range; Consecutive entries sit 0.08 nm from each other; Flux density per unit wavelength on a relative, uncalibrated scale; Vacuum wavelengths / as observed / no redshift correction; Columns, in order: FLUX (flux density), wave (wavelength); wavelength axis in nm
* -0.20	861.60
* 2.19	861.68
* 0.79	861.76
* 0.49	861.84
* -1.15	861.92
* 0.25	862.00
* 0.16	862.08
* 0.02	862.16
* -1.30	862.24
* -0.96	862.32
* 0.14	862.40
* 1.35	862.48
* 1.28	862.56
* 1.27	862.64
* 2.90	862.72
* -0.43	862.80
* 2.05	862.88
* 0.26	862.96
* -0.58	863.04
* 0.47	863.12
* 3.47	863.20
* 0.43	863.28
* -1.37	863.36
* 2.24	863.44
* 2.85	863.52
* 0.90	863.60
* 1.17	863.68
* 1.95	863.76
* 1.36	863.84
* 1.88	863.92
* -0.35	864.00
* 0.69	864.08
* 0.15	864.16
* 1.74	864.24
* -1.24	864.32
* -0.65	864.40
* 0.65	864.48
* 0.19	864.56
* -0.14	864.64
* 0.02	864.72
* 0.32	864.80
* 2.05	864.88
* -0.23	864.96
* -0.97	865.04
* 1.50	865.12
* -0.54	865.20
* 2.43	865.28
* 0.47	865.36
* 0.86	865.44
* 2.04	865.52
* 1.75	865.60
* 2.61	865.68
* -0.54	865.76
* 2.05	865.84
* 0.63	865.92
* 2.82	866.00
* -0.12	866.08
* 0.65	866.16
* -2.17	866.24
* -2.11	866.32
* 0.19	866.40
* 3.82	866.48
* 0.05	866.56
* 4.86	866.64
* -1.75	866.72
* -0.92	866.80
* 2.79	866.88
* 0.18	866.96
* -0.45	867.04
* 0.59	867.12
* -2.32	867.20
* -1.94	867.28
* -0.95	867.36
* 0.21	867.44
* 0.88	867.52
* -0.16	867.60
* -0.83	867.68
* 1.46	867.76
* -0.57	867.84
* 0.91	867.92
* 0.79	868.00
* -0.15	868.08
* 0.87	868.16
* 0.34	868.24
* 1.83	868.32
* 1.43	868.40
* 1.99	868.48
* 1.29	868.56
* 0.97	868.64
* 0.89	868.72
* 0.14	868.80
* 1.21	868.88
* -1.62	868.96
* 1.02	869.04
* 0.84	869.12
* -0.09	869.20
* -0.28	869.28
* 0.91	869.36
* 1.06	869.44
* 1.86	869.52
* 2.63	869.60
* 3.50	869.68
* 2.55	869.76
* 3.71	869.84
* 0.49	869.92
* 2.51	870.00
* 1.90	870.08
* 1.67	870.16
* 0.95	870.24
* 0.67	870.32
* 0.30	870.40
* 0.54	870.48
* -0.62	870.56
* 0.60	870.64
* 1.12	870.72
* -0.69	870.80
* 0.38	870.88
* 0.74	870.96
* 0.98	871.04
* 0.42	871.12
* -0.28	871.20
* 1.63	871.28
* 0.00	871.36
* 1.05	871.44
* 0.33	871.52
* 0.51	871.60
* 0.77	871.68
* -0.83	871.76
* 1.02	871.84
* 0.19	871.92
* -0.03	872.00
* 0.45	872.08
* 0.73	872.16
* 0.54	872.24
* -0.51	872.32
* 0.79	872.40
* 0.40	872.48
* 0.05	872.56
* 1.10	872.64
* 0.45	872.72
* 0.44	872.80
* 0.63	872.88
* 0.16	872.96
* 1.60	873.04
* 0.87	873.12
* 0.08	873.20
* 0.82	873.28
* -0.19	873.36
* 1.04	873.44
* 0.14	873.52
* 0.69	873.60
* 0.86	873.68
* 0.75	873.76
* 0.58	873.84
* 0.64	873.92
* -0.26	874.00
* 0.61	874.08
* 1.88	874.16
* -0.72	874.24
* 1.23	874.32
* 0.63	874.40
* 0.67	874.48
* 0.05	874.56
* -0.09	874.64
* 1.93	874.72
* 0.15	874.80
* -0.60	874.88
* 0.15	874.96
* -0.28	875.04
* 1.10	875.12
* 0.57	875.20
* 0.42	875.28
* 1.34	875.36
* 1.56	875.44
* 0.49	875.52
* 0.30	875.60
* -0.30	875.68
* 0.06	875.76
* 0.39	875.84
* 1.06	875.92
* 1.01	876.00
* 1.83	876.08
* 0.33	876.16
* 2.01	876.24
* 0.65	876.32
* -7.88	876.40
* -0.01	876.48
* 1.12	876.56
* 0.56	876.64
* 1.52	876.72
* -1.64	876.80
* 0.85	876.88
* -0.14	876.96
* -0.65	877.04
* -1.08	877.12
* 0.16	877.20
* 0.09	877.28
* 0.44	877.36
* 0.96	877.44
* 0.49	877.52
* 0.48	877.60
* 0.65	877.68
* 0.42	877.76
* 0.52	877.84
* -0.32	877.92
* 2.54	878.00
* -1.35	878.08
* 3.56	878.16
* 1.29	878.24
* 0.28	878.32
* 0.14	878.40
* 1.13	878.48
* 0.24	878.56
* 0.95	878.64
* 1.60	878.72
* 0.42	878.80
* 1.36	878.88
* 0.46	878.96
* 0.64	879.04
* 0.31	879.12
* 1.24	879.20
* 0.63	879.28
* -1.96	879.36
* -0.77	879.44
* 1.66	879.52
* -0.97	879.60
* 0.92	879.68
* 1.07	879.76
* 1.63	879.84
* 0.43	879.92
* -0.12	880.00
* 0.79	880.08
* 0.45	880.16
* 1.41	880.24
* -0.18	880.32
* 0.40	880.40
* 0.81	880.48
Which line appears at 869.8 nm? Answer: H-beta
